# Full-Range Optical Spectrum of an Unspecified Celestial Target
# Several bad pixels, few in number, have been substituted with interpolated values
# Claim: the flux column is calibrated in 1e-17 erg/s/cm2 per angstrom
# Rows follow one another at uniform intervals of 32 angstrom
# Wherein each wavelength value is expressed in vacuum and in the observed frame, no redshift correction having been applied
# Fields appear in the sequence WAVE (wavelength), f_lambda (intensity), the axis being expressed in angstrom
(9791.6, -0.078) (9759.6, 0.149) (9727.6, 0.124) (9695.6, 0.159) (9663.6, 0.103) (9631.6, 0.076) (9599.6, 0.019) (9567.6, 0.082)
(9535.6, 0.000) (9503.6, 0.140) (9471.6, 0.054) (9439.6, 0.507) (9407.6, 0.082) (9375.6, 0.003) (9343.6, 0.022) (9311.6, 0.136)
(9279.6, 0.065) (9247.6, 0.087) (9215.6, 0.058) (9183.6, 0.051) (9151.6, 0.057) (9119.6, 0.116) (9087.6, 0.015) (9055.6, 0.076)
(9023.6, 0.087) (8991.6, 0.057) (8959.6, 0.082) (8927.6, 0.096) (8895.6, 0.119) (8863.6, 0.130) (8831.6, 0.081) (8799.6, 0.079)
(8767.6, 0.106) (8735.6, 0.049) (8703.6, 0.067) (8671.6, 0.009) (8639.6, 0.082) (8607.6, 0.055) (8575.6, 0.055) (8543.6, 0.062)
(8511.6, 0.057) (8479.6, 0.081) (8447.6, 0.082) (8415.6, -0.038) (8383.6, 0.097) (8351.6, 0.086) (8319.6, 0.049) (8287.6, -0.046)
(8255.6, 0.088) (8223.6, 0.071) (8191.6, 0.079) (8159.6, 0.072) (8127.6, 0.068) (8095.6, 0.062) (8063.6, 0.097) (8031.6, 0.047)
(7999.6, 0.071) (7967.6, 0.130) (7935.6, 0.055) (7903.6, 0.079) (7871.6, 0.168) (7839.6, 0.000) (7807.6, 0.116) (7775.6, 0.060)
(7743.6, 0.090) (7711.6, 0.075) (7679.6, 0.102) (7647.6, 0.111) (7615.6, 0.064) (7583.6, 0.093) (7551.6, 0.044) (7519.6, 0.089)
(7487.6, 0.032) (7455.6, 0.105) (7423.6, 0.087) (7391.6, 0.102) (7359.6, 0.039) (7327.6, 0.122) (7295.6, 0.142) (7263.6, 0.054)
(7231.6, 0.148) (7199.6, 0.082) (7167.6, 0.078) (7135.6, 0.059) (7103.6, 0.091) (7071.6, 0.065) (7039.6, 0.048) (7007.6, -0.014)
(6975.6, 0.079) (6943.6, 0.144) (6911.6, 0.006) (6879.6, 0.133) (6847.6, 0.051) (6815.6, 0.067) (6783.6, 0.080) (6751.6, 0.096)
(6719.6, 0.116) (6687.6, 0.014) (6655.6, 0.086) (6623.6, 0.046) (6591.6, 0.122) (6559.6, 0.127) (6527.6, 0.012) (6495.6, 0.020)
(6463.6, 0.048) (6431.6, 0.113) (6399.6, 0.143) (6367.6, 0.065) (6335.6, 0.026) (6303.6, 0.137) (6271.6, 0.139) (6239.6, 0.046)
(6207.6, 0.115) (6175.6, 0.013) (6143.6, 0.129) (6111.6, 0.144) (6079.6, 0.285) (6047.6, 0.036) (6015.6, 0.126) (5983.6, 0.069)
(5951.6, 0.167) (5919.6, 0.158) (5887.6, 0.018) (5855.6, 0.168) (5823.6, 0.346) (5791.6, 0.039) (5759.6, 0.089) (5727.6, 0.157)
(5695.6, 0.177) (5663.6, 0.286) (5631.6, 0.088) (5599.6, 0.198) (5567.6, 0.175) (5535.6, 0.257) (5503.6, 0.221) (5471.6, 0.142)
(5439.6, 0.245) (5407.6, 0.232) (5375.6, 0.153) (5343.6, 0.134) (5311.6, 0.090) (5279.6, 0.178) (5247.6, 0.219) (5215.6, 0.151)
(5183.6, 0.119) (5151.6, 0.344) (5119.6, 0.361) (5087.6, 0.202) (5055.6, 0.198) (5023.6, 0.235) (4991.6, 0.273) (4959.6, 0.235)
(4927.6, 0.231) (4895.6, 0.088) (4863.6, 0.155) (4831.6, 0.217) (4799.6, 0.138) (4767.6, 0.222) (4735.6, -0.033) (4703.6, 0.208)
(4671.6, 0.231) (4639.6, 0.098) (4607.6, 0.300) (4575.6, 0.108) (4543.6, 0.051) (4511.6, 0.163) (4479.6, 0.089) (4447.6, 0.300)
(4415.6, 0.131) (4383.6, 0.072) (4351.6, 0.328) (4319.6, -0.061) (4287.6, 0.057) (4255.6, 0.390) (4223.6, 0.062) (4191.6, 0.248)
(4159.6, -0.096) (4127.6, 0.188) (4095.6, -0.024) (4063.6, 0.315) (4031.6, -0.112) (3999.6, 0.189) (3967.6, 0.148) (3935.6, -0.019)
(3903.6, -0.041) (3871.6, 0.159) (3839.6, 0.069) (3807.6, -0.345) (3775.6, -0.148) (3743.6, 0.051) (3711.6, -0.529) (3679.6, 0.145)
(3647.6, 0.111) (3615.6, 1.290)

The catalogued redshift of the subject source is 0.212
